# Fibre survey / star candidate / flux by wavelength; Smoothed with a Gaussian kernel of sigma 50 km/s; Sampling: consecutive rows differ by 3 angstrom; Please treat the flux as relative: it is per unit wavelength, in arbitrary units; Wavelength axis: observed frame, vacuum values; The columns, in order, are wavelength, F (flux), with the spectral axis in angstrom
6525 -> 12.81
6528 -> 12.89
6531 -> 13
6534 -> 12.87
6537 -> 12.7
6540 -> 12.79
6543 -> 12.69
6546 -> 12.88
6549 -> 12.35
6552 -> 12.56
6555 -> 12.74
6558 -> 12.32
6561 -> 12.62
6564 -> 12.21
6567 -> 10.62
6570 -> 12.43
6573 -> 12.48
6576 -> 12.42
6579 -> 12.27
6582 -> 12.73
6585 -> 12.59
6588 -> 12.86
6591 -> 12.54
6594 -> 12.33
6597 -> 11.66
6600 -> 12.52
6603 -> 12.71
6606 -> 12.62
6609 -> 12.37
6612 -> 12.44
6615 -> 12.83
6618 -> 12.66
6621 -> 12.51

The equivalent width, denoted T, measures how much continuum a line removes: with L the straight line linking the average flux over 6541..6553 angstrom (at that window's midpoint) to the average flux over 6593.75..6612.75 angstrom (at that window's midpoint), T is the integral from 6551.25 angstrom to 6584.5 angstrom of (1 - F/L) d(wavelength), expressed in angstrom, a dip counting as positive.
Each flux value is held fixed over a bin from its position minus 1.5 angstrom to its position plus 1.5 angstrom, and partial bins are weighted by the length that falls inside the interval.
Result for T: 0.6 angstrom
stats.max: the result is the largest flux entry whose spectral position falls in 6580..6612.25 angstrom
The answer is 12.86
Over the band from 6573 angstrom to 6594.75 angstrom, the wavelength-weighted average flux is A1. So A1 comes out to 12.5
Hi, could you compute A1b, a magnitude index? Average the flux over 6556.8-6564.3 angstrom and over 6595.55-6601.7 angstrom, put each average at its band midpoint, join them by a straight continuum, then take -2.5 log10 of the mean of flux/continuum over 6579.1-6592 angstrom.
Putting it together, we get -0.04 mag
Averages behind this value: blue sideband 12.4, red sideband 12.1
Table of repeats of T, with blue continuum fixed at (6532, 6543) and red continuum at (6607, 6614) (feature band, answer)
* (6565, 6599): 0.8 angstrom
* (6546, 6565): 0.3 angstrom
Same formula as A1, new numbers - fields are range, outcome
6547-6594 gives 12.4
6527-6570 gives 12.5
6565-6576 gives 11.9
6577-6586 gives 12.5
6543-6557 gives 12.6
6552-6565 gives 12.5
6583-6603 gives 12.4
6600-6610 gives 12.6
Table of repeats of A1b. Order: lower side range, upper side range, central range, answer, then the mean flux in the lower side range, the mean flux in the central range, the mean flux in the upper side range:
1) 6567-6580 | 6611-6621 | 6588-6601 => 0.008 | 12.2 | 12.3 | 12.6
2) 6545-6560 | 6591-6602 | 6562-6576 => 0.038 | 12.6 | 12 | 12.2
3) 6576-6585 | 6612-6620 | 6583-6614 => 0.010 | 12.5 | 12.5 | 12.7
